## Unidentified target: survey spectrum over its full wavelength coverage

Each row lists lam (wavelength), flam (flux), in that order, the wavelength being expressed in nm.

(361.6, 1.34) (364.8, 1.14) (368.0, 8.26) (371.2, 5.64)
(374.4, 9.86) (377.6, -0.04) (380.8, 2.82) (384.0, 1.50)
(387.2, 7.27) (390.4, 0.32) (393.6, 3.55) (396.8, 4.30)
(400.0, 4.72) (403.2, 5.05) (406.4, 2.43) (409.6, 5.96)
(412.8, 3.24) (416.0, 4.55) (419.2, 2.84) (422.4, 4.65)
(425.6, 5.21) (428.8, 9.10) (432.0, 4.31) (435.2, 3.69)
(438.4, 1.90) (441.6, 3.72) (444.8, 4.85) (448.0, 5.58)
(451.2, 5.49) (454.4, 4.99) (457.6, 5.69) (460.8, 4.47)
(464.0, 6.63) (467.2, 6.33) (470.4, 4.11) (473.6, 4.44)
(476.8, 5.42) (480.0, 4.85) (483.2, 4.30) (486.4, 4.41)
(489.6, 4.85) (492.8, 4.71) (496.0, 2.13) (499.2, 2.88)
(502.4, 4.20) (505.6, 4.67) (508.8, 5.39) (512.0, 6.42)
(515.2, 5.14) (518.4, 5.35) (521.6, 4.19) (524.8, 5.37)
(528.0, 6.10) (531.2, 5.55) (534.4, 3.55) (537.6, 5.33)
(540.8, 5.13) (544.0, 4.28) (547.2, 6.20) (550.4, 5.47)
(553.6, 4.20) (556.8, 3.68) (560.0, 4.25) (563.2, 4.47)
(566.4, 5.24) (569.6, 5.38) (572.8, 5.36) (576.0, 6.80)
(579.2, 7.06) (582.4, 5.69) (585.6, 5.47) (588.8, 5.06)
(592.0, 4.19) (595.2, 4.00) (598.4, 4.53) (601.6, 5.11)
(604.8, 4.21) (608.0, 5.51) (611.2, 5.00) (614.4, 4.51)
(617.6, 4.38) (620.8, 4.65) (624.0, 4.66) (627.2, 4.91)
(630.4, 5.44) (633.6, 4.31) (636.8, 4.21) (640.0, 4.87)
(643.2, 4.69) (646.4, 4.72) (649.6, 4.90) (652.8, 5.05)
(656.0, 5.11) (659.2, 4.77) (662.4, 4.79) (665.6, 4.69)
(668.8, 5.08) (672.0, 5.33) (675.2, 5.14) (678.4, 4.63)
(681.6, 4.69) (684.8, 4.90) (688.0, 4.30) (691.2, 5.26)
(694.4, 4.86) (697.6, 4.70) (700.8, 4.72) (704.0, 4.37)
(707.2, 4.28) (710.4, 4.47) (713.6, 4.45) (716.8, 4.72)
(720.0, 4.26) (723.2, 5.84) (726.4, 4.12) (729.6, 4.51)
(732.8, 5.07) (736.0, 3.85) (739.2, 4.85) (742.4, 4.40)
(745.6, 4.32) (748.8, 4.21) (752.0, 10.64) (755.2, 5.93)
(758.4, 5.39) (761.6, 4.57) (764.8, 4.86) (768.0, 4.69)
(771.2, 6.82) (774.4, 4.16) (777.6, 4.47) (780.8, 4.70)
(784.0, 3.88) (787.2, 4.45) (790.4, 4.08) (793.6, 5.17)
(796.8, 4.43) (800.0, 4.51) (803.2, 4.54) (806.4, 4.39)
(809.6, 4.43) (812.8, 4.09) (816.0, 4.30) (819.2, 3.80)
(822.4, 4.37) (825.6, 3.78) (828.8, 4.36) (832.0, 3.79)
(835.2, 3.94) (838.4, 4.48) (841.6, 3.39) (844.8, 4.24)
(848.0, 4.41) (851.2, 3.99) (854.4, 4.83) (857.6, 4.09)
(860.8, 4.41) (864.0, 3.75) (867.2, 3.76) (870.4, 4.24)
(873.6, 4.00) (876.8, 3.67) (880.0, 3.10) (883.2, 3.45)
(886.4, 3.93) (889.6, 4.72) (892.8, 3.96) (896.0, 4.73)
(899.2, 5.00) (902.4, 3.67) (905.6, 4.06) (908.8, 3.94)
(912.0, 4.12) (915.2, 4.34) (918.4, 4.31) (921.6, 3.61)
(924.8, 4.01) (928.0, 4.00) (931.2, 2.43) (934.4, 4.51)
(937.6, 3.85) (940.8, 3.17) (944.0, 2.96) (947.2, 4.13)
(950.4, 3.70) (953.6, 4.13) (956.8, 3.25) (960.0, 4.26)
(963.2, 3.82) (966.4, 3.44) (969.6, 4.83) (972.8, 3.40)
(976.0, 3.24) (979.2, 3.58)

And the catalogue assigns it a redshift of 0.147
